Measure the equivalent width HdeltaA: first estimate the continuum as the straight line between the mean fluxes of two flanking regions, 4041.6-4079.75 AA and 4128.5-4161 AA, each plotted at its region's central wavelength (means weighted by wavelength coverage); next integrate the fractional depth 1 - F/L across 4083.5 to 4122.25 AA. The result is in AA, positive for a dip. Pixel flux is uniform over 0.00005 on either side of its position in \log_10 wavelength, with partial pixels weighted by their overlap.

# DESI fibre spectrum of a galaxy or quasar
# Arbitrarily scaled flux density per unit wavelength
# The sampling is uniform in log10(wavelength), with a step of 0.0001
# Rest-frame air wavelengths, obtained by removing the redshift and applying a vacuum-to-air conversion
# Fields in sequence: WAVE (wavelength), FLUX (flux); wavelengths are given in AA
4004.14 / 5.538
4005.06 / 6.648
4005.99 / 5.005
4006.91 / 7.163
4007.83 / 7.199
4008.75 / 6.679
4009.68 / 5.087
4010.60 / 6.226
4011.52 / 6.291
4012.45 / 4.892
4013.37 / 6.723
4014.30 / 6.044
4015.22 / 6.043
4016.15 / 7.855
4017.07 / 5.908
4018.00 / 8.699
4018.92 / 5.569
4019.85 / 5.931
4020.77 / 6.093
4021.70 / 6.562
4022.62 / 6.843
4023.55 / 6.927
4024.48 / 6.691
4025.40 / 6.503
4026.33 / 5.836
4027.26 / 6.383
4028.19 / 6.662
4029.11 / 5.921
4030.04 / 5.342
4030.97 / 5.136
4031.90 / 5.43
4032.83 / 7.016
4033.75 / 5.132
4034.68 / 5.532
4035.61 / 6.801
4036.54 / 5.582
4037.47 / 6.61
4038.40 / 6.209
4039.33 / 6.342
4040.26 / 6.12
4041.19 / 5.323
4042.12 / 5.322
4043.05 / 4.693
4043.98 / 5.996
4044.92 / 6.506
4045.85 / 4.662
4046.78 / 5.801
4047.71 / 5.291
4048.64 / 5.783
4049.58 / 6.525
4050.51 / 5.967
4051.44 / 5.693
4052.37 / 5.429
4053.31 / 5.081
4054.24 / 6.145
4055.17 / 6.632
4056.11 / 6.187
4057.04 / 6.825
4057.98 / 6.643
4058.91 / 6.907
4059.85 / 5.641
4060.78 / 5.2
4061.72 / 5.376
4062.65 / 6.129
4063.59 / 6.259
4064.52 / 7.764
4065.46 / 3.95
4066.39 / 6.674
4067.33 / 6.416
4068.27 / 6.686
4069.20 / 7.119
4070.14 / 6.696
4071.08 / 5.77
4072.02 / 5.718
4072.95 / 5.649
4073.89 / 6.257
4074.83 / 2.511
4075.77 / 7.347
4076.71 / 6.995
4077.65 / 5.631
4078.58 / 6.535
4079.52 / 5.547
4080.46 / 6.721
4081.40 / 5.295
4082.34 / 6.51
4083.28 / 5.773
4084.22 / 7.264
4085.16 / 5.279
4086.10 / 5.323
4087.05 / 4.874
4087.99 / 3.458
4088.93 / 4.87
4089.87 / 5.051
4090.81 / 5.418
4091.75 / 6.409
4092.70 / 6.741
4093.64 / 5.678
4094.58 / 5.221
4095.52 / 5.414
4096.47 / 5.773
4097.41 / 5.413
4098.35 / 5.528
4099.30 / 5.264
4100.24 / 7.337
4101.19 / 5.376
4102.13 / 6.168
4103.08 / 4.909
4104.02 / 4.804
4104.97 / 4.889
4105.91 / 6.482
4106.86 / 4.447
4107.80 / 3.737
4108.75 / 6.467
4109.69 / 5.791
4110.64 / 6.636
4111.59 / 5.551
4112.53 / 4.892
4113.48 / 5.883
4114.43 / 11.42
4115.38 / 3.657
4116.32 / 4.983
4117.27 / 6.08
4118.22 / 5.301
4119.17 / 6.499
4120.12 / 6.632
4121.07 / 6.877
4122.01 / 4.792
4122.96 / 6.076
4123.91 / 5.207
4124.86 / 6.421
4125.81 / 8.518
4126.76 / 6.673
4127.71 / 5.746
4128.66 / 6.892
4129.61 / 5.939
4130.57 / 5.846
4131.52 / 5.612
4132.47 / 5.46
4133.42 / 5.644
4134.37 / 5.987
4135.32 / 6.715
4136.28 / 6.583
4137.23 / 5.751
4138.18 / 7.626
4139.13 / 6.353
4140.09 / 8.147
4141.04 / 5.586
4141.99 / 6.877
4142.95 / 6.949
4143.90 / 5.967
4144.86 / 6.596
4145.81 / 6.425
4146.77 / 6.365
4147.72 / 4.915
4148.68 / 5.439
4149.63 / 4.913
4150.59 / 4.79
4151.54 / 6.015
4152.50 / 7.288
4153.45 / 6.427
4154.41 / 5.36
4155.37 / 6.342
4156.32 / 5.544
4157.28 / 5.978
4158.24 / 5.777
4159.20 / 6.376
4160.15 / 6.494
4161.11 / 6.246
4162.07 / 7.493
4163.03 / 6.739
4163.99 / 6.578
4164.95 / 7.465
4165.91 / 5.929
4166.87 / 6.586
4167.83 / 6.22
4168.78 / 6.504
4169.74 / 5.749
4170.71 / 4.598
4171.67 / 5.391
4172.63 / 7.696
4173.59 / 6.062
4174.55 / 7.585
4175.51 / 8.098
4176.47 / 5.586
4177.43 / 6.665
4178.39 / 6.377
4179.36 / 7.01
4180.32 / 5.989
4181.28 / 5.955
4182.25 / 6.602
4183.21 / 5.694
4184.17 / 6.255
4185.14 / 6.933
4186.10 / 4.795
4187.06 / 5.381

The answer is 2.4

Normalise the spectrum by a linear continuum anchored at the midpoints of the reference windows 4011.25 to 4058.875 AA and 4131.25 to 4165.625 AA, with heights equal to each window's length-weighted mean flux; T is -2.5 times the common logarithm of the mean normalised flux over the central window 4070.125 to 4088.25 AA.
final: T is 0.071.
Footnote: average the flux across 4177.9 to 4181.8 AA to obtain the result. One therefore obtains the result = 6.32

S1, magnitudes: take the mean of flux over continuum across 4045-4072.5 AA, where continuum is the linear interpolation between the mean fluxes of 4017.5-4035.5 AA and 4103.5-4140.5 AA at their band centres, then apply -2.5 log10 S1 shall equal 0.02 mag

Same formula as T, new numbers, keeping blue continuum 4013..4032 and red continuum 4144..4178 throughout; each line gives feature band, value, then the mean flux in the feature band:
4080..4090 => 0.146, 5.5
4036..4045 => 0.087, 5.85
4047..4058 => 0.060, 5.99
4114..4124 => 0.020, 6.15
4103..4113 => 0.174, 5.35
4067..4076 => 0.060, 5.97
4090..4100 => 0.106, 5.7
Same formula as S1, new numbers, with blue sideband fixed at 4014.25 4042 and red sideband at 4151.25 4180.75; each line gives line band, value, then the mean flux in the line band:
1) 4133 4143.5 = -0.03 mag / 6.57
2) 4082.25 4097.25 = 0.14 mag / 5.54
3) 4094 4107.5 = 0.15 mag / 5.48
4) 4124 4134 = 0.02 mag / 6.23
